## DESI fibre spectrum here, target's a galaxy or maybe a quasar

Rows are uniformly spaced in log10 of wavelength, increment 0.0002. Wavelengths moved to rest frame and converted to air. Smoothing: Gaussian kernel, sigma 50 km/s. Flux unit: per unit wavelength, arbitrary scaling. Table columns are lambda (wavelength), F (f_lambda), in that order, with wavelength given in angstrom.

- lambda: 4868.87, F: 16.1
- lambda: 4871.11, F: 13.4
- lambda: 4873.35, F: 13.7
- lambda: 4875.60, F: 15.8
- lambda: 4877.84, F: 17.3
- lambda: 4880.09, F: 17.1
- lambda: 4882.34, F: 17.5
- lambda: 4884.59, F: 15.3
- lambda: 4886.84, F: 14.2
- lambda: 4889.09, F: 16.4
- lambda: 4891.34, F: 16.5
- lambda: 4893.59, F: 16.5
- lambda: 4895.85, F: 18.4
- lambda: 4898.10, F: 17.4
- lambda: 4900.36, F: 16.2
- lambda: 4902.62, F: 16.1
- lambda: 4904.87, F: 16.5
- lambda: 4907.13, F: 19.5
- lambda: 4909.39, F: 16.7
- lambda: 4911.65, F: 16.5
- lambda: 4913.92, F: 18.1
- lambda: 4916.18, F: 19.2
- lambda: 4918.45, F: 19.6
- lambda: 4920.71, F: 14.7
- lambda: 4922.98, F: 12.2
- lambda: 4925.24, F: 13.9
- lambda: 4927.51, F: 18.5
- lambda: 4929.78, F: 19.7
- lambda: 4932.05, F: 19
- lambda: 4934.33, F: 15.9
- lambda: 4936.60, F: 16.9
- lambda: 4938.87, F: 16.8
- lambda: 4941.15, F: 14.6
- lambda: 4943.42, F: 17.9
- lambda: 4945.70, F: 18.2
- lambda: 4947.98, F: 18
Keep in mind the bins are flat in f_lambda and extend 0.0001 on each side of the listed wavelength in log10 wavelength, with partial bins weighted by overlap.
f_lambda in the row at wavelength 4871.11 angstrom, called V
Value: 13.4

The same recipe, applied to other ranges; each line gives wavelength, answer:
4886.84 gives 14.2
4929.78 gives 19.7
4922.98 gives 12.2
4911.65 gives 16.5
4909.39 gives 16.7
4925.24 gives 13.9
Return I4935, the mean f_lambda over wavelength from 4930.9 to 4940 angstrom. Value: 17.2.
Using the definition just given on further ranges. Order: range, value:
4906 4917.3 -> 18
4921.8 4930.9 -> 16.1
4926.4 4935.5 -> 18.3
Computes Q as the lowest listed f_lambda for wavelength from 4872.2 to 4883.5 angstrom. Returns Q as 13.7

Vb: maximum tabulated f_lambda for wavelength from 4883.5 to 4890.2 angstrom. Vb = 16.4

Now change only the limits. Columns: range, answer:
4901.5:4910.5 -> 19.5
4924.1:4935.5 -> 19.7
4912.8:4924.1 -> 19.6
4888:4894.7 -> 16.5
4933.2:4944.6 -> 17.9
